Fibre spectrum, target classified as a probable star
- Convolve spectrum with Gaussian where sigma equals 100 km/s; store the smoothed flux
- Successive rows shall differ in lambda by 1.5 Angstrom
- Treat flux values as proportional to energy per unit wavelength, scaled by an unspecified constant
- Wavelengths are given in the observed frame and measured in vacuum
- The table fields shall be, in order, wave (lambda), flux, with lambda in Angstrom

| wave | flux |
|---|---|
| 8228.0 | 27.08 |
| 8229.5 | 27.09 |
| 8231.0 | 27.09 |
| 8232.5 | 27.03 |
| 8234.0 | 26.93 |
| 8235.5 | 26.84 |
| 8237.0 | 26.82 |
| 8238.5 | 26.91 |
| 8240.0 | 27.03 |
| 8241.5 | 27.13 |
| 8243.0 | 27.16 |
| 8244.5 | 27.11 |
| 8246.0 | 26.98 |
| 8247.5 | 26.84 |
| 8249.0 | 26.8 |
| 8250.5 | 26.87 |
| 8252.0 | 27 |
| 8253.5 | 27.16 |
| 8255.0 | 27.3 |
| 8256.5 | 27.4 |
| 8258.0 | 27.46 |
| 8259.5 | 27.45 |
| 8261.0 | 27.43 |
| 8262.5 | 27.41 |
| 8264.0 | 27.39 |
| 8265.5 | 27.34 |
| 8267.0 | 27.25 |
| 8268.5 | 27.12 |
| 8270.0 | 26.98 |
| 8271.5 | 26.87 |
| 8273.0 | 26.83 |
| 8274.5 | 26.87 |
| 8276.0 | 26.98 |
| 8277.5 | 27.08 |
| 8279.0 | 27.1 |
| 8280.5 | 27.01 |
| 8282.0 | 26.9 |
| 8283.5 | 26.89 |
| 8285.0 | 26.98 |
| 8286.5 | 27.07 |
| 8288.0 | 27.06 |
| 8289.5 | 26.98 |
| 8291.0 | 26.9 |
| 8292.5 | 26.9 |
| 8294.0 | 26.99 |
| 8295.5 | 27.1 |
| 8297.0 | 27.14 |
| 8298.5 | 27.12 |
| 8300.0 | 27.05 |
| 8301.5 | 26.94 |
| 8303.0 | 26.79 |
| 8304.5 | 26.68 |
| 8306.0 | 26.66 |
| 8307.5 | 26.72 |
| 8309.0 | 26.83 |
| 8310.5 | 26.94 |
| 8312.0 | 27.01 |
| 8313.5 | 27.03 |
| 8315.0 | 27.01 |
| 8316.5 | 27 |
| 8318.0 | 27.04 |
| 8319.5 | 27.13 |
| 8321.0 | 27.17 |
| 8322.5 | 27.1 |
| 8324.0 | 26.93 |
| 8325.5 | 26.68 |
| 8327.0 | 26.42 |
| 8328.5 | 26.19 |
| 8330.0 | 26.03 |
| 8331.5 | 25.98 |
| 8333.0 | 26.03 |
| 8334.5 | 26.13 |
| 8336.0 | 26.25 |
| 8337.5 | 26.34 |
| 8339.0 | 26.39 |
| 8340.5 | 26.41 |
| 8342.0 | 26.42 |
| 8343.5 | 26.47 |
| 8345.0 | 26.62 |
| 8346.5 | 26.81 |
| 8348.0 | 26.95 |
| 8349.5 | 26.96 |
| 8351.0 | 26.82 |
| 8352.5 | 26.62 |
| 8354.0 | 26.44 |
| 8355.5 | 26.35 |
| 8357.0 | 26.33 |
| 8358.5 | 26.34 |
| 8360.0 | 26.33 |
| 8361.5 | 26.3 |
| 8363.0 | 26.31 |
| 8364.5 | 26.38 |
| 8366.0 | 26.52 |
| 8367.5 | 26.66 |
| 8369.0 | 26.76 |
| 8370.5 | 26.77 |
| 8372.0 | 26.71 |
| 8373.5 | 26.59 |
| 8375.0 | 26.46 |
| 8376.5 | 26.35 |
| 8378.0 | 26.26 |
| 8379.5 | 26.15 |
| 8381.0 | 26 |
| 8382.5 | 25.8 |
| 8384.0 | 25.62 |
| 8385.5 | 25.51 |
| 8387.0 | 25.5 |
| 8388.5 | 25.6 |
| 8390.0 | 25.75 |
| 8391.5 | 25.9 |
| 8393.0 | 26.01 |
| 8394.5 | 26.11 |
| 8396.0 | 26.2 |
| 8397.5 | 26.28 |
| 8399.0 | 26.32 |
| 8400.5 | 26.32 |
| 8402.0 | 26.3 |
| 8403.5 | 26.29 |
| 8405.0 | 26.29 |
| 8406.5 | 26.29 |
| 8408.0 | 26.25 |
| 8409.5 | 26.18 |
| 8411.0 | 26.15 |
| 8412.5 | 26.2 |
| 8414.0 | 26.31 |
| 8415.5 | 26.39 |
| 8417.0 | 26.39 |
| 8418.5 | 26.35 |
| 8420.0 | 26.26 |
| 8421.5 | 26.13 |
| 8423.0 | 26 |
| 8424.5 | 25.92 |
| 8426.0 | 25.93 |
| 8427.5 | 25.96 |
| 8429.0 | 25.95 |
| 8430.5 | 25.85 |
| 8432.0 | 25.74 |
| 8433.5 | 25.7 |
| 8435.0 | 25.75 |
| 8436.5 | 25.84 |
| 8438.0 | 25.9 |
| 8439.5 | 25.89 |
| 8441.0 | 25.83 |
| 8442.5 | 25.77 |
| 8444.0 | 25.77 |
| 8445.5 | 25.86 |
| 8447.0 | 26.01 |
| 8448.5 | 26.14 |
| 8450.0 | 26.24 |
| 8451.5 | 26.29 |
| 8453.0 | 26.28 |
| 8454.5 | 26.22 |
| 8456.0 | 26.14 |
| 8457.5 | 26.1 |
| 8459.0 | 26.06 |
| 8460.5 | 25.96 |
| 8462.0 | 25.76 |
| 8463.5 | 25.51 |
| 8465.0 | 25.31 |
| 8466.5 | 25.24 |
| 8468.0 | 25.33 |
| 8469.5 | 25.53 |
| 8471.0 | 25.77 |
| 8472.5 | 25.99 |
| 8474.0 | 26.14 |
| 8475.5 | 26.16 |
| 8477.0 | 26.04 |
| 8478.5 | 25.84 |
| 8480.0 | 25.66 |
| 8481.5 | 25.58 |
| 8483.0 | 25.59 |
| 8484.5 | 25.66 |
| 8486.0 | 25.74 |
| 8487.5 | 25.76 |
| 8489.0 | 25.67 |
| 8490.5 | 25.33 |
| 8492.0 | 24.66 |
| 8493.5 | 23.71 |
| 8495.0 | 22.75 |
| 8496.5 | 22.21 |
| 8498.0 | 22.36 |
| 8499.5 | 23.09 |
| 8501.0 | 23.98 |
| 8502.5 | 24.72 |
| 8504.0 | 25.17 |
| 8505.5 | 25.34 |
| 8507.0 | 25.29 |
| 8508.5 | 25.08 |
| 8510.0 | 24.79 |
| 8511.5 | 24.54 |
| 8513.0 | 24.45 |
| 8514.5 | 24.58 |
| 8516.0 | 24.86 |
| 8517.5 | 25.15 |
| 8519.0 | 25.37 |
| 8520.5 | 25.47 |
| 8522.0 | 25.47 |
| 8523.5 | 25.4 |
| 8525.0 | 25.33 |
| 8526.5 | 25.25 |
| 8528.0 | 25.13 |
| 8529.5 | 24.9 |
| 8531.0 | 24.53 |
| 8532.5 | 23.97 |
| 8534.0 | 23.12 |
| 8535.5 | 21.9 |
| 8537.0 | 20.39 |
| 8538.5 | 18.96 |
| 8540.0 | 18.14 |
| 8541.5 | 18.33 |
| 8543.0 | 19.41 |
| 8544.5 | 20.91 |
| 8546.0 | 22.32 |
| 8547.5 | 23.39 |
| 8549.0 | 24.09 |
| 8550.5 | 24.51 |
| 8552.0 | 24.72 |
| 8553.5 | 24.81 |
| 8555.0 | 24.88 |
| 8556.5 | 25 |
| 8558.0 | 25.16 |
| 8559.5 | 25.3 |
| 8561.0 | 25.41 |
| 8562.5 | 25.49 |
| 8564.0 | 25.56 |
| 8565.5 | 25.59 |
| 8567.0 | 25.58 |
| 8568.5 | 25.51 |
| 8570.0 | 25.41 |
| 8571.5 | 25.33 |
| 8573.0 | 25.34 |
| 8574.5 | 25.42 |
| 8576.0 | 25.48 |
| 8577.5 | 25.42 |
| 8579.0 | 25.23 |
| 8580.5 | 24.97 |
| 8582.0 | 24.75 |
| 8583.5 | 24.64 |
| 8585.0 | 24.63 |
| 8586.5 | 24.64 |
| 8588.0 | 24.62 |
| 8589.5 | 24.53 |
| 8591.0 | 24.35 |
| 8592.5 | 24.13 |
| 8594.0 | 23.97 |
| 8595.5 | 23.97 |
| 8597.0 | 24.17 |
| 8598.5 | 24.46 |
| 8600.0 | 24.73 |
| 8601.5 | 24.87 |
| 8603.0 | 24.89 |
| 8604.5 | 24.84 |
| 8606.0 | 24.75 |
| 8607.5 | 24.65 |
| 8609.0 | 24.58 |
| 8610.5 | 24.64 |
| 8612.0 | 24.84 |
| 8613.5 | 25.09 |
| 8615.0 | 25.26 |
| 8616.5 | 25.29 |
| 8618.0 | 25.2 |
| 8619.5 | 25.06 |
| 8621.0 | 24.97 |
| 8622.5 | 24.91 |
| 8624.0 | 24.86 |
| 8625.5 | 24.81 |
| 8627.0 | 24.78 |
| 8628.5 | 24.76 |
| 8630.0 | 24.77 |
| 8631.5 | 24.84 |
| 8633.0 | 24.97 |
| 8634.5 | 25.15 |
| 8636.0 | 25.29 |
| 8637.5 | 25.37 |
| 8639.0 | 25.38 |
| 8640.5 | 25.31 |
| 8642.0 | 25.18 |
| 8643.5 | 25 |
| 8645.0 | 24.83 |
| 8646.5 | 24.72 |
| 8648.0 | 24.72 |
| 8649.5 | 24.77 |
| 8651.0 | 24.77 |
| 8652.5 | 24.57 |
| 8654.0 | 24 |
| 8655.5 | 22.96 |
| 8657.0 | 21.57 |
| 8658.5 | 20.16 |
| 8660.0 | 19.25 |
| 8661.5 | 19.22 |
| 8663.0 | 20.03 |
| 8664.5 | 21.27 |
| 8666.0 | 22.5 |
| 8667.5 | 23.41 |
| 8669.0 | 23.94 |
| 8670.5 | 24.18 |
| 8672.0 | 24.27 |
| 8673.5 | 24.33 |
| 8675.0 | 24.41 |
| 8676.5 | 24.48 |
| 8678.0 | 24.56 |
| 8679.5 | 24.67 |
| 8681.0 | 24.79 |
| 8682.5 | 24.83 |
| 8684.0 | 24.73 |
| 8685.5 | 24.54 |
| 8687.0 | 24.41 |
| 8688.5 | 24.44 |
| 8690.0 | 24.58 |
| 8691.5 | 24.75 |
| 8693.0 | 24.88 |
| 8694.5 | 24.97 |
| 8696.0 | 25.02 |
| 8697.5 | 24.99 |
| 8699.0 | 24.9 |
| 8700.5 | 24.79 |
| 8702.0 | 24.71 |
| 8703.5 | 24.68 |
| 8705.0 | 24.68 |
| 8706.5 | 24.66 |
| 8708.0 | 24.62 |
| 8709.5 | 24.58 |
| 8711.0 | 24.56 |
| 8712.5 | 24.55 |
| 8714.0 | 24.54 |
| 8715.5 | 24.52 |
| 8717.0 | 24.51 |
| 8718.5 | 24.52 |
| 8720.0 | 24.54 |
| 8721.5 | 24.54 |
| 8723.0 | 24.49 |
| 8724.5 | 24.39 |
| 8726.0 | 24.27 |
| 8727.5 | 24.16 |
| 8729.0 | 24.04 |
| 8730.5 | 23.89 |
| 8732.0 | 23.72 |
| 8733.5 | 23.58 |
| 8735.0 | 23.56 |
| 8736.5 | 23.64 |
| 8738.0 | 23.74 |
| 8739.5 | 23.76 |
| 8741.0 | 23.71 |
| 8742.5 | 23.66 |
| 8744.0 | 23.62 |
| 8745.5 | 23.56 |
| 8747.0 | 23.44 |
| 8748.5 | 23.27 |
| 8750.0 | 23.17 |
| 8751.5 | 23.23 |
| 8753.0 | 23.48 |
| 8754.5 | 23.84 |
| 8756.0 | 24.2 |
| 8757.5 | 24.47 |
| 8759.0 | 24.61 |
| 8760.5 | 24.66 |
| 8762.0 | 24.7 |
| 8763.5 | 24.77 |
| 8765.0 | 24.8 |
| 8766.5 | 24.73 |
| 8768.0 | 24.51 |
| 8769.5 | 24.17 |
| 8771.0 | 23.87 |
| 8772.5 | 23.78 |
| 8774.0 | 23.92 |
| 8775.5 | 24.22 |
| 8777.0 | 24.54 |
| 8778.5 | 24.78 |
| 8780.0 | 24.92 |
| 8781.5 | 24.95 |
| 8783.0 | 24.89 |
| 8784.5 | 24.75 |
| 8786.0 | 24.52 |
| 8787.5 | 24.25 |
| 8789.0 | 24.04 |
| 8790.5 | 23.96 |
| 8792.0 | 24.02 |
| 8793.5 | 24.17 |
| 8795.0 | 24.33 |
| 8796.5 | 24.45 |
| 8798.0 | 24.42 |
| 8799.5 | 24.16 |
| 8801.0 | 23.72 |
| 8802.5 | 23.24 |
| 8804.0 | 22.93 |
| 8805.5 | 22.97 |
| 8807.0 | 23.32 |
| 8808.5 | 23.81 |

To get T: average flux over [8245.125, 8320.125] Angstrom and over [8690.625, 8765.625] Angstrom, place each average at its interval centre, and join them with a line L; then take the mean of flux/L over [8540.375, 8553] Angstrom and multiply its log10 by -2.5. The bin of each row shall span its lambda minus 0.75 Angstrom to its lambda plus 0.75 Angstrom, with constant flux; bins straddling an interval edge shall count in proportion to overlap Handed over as 0.15 mag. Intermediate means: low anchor 27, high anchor 24.3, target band 22.1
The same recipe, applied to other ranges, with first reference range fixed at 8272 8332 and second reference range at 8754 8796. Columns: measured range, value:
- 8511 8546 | 0.11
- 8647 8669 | 0.12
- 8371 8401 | 0.02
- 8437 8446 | 0.01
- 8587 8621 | 0.03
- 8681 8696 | 0.01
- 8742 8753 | 0.05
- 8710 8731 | 0.01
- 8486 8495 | 0.04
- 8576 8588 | 0.02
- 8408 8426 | 0.00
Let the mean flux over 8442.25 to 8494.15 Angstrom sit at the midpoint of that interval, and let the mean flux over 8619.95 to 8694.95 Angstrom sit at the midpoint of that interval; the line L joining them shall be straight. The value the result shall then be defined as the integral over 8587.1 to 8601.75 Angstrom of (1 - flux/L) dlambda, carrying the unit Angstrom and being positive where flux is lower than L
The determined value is 0.2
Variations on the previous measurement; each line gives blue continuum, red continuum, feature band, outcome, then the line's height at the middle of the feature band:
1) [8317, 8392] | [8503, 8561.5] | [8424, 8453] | -0.8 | 25.2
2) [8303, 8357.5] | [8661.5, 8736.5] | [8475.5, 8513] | 1.1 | 25.6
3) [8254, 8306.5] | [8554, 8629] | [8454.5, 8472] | 0.1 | 25.8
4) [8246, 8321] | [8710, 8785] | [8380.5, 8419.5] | 0.3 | 26.3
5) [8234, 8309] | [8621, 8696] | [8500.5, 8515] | 0.2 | 25.2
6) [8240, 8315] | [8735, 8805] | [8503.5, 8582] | 3.7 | 25.5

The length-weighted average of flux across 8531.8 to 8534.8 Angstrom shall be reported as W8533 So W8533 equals 23.5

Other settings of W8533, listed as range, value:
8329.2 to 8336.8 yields 26.1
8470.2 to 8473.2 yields 25.9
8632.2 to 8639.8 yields 25.2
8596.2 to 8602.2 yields 24.6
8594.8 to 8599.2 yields 24.2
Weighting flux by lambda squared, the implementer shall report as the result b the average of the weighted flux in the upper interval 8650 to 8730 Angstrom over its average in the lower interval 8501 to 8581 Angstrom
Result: 1.02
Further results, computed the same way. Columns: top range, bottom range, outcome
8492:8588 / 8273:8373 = 0.95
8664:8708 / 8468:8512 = 1.02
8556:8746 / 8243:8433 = 0.99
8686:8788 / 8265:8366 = 1.00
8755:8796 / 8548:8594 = 1.02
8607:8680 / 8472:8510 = 1.00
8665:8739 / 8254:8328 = 0.99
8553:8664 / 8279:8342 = 0.98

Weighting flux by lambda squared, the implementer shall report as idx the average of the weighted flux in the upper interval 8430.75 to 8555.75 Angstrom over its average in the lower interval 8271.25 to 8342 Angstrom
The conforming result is 1.0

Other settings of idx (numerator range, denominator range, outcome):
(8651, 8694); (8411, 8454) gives 0.95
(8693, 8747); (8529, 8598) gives 1.05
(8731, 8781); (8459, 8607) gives 1.03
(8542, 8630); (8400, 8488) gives 0.98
